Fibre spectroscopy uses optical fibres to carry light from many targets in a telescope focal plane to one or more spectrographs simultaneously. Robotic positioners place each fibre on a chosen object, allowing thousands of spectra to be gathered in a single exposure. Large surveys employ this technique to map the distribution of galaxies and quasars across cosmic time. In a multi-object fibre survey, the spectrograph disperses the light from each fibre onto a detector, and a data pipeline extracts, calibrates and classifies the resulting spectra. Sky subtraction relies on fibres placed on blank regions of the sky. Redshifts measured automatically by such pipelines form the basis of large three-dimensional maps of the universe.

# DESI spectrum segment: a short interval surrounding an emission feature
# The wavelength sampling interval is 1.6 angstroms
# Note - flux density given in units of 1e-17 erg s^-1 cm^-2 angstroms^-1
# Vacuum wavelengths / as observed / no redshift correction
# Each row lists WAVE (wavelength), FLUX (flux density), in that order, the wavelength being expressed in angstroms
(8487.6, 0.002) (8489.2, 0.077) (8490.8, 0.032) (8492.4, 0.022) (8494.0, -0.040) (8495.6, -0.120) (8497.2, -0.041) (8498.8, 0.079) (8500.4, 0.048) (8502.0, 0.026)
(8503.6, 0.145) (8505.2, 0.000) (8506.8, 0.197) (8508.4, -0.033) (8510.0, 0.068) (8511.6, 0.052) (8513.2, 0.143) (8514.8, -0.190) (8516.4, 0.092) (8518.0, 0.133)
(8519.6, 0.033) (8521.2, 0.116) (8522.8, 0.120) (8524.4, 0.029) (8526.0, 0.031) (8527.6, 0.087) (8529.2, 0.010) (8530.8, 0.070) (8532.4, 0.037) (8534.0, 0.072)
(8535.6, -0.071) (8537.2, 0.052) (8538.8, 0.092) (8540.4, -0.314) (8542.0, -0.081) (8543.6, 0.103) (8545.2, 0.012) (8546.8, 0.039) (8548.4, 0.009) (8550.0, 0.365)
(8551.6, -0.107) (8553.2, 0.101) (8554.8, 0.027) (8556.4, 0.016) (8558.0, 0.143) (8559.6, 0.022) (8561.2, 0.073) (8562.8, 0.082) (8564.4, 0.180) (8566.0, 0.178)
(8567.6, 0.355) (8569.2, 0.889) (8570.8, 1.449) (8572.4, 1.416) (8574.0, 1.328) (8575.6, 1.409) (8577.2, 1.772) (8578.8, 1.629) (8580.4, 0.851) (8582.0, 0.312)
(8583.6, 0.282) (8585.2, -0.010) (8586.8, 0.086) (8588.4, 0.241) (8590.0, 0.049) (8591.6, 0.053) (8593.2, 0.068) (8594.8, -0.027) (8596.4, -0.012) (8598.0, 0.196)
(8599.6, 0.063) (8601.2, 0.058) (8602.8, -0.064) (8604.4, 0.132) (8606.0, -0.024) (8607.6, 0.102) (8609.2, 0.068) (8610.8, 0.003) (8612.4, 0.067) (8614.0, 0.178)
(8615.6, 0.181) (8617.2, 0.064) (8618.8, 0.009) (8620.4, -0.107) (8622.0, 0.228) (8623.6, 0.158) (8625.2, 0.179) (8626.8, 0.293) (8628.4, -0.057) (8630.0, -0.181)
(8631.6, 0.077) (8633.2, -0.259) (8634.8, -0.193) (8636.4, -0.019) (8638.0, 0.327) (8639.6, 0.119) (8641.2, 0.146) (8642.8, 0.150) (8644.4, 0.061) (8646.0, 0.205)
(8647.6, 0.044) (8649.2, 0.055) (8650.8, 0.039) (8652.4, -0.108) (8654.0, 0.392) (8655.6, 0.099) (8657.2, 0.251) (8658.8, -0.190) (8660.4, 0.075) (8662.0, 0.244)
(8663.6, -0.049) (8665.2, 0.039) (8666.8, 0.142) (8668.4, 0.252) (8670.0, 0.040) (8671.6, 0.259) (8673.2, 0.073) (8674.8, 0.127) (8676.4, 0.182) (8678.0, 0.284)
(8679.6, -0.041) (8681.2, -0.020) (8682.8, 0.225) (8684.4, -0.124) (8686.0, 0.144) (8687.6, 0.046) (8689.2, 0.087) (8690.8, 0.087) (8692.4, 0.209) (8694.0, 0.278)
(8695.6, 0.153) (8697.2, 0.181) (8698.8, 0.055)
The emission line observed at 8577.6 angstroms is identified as [O II]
